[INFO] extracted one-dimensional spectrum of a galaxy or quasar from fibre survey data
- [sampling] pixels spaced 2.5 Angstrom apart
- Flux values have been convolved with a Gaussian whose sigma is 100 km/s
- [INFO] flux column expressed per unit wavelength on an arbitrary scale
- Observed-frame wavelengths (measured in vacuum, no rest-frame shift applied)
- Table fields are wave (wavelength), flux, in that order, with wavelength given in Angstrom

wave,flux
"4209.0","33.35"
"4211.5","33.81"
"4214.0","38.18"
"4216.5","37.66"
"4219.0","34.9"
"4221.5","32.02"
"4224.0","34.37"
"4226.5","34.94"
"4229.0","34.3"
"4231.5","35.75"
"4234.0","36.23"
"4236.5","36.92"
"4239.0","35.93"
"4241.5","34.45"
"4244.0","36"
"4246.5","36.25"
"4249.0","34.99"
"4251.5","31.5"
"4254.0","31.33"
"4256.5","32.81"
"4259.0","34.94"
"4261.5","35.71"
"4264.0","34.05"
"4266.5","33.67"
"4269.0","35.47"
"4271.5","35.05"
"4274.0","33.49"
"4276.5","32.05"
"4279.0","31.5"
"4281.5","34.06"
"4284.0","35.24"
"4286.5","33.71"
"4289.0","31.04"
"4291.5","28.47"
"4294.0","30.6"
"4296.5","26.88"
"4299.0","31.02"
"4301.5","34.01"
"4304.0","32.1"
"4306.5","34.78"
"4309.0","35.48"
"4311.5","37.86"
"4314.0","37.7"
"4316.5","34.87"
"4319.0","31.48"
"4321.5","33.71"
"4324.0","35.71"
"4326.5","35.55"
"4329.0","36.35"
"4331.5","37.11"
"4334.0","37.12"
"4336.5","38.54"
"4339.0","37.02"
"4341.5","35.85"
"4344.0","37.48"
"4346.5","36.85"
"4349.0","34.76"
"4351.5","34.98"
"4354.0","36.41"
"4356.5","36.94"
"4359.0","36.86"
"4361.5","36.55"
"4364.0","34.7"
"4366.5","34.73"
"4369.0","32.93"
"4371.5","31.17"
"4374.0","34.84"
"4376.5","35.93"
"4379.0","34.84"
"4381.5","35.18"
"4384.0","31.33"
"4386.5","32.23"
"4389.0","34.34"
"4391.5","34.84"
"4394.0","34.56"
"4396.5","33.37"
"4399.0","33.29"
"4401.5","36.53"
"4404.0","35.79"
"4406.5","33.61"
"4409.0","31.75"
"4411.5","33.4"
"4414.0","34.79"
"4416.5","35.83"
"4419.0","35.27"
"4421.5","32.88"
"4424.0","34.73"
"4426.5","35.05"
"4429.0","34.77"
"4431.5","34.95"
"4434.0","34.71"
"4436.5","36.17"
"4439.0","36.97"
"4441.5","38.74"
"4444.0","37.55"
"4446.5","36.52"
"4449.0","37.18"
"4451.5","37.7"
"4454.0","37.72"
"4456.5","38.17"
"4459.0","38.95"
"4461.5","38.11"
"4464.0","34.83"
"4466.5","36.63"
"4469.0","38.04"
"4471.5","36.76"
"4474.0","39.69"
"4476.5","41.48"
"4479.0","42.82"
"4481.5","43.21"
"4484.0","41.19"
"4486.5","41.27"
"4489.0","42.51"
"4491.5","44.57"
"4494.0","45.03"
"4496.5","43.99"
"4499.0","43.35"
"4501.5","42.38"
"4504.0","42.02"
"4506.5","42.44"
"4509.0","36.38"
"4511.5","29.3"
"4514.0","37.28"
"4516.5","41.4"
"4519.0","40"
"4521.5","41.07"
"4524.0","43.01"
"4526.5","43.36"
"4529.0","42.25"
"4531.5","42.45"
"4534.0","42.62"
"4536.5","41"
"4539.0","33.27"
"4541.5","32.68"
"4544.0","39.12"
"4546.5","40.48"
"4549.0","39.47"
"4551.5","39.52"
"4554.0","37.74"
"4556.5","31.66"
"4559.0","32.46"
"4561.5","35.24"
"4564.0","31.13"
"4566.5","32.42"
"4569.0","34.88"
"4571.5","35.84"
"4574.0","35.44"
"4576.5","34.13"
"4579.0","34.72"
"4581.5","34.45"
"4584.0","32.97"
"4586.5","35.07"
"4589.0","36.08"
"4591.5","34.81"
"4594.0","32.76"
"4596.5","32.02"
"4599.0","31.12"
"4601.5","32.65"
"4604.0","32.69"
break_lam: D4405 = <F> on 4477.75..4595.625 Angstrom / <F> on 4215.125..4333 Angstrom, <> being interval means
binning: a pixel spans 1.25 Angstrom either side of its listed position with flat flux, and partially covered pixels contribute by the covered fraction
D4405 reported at 1.12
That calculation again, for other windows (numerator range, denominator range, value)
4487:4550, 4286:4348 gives 1.17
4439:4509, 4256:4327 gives 1.19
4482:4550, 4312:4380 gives 1.14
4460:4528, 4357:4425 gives 1.18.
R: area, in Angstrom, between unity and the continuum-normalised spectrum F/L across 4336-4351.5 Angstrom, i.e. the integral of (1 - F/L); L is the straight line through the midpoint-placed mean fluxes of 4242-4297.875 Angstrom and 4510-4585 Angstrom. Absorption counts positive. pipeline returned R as -1.1 Angstrom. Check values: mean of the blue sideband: 33.1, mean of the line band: 36.5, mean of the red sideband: 37.1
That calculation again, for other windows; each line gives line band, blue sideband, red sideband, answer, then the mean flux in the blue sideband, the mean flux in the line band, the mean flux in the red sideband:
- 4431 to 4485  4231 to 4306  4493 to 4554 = 0.4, 33.5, 38.1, 40.1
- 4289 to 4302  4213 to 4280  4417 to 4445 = 1.8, 34.6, 30.1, 35.6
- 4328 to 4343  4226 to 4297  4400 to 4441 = -1.2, 33.8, 37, 34.9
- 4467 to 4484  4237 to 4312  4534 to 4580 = -2.5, 33.5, 40.2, 35.8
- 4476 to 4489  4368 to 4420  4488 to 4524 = -0.9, 34.1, 42.1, 40.9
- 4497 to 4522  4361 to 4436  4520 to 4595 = -2.5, 34.3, 39.6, 36.8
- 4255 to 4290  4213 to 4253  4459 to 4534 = 2.2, 35.2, 33.8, 40.6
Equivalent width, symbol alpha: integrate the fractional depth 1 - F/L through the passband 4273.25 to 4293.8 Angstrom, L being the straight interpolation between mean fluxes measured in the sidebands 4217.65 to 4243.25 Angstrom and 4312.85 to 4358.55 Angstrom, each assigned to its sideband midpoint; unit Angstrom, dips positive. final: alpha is 1.9 Angstrom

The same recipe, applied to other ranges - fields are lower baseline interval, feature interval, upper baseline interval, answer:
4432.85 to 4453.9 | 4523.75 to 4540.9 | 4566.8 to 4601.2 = -2.7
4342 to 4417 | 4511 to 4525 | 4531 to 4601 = -1.5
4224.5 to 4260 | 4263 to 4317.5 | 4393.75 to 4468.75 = 2.6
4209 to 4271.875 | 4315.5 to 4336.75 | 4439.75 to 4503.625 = 0.7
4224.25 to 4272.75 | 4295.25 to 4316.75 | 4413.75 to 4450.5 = 0.8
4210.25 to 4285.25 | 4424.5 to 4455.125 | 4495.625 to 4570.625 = 0.6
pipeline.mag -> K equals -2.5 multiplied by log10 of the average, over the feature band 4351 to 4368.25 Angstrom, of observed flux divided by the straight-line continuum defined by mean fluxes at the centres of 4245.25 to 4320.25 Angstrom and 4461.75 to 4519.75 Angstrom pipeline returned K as 0.003 mag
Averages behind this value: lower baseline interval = 33.4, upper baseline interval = 40.3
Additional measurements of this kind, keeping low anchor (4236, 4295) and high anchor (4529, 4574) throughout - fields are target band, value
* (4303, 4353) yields -0.04 mag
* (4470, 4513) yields -0.14 mag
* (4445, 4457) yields -0.05 mag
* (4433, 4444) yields -0.04 mag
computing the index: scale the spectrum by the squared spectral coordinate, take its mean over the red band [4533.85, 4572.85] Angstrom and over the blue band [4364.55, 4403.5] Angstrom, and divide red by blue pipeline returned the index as 1.14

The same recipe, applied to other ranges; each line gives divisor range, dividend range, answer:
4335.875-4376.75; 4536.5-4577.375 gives 1.09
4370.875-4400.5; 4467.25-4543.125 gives 1.26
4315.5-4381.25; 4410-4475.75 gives 1.07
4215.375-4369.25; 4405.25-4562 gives 1.21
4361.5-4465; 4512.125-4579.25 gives 1.13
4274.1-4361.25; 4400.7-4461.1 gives 1.09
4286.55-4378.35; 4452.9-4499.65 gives 1.24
